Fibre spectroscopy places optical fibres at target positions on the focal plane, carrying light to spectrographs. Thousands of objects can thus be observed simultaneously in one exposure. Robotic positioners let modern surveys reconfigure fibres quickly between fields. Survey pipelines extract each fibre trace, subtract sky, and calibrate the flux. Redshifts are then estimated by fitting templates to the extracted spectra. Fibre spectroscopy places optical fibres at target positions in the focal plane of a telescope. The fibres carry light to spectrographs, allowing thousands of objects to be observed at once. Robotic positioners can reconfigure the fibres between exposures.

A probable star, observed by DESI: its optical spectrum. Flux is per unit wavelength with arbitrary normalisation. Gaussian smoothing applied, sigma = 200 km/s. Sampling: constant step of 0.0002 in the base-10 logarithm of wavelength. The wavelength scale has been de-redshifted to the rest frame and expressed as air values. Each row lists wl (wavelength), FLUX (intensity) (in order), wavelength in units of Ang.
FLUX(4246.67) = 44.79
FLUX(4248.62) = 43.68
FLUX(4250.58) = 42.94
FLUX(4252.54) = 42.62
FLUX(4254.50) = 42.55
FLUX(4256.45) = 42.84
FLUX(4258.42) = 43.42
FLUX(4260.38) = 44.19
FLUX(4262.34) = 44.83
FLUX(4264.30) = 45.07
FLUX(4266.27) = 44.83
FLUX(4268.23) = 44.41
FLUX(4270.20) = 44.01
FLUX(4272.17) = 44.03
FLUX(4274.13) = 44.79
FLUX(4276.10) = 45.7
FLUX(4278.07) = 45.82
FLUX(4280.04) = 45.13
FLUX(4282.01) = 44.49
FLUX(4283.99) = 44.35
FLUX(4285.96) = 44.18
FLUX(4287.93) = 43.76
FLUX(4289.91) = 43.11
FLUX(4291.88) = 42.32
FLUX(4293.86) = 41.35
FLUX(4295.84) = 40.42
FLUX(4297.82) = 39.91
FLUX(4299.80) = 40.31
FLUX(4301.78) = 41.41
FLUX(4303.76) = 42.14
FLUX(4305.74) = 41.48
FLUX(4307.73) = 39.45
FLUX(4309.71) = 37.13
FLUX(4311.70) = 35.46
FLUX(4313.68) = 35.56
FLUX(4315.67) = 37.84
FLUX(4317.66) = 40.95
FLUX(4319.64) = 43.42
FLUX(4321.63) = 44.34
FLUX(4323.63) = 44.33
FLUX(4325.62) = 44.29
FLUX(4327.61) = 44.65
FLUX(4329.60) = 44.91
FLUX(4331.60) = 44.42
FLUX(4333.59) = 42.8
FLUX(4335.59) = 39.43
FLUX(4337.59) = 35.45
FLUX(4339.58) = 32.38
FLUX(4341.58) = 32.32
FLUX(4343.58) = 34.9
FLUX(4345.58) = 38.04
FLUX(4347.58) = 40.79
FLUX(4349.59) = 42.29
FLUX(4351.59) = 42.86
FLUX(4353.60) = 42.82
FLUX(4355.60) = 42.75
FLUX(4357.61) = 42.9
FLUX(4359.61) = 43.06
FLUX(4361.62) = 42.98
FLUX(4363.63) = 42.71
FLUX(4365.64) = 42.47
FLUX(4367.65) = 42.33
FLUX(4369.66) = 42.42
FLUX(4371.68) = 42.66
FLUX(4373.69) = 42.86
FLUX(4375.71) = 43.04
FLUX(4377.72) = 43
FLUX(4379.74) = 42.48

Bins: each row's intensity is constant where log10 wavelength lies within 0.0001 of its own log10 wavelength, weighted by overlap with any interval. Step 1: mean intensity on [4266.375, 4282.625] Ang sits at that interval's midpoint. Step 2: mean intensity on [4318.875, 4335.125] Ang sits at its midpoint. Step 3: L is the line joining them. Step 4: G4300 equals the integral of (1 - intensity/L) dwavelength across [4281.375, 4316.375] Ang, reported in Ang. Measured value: 2.9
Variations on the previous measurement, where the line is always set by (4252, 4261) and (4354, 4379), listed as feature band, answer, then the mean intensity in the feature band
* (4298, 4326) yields 1.60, 40.5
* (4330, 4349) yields 2.08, 38.1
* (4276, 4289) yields -0.51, 44.7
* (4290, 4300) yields 0.44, 41.1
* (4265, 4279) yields -0.57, 44.8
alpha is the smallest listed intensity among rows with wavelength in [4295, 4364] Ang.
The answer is 32.32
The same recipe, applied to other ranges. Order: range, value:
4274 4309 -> 39.45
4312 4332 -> 35.56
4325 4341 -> 32.38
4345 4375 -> 38.04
